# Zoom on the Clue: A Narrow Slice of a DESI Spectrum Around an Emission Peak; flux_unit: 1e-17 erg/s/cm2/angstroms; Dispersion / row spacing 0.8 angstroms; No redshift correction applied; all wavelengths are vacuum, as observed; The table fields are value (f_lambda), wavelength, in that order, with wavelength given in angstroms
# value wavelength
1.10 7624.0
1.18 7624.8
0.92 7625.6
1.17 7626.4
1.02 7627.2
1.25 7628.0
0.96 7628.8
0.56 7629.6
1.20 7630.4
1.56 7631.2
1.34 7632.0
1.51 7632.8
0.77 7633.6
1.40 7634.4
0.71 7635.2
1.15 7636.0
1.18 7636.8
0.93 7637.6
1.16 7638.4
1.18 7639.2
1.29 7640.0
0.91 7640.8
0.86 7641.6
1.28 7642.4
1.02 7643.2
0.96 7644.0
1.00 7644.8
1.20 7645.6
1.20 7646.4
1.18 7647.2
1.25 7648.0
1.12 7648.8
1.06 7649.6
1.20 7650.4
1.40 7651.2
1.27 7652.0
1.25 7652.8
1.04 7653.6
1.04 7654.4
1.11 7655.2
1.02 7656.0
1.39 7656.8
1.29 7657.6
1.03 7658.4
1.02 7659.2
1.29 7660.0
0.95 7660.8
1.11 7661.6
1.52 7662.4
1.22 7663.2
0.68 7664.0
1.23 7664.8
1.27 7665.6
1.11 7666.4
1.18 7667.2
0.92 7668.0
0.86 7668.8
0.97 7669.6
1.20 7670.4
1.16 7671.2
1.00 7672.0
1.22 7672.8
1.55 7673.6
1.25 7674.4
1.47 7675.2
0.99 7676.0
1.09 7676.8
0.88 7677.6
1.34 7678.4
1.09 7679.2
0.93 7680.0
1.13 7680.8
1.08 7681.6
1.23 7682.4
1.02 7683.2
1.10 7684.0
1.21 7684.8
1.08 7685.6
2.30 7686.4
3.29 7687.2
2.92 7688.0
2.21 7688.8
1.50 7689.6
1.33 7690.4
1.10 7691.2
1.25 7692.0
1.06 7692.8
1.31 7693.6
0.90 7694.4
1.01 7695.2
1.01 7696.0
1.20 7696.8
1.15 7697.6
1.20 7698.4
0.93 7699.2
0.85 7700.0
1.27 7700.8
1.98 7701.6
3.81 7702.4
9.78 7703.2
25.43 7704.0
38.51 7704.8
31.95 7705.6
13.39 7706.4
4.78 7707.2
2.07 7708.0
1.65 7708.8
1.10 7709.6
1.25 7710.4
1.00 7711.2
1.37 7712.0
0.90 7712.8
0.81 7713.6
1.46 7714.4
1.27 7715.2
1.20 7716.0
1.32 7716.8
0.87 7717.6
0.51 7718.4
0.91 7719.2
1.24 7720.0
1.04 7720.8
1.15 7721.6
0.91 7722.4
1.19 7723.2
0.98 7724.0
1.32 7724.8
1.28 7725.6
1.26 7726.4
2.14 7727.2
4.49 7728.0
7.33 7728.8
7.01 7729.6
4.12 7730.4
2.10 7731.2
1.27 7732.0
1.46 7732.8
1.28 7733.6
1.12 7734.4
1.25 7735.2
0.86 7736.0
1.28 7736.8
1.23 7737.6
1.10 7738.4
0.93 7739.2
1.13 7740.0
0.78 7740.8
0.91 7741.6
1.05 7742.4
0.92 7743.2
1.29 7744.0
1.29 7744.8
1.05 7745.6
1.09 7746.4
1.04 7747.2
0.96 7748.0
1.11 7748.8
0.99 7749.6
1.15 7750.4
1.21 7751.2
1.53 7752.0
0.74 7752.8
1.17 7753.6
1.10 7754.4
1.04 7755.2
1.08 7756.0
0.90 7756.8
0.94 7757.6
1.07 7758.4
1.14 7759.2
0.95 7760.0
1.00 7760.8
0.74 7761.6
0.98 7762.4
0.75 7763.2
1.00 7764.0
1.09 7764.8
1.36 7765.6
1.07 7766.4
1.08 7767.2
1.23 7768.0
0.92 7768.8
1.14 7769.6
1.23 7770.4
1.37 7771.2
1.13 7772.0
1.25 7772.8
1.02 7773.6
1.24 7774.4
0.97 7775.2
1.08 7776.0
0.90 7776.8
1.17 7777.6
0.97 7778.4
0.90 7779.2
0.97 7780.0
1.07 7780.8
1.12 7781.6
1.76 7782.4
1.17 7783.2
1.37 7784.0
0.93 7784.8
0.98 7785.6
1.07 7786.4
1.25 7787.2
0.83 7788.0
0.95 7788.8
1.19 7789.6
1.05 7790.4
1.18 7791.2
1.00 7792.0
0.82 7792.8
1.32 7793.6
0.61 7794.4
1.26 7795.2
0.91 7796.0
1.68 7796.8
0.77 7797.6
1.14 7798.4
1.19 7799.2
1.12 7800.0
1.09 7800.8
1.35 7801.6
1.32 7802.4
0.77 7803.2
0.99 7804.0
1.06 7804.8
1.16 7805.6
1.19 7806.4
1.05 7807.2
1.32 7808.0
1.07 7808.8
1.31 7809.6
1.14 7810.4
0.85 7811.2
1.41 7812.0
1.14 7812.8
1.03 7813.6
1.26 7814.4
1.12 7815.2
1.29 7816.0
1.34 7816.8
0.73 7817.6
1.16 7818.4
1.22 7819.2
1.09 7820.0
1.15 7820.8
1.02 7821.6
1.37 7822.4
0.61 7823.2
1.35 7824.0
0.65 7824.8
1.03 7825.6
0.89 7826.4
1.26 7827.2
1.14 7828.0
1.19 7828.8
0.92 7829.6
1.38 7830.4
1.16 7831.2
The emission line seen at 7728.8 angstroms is [N II]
